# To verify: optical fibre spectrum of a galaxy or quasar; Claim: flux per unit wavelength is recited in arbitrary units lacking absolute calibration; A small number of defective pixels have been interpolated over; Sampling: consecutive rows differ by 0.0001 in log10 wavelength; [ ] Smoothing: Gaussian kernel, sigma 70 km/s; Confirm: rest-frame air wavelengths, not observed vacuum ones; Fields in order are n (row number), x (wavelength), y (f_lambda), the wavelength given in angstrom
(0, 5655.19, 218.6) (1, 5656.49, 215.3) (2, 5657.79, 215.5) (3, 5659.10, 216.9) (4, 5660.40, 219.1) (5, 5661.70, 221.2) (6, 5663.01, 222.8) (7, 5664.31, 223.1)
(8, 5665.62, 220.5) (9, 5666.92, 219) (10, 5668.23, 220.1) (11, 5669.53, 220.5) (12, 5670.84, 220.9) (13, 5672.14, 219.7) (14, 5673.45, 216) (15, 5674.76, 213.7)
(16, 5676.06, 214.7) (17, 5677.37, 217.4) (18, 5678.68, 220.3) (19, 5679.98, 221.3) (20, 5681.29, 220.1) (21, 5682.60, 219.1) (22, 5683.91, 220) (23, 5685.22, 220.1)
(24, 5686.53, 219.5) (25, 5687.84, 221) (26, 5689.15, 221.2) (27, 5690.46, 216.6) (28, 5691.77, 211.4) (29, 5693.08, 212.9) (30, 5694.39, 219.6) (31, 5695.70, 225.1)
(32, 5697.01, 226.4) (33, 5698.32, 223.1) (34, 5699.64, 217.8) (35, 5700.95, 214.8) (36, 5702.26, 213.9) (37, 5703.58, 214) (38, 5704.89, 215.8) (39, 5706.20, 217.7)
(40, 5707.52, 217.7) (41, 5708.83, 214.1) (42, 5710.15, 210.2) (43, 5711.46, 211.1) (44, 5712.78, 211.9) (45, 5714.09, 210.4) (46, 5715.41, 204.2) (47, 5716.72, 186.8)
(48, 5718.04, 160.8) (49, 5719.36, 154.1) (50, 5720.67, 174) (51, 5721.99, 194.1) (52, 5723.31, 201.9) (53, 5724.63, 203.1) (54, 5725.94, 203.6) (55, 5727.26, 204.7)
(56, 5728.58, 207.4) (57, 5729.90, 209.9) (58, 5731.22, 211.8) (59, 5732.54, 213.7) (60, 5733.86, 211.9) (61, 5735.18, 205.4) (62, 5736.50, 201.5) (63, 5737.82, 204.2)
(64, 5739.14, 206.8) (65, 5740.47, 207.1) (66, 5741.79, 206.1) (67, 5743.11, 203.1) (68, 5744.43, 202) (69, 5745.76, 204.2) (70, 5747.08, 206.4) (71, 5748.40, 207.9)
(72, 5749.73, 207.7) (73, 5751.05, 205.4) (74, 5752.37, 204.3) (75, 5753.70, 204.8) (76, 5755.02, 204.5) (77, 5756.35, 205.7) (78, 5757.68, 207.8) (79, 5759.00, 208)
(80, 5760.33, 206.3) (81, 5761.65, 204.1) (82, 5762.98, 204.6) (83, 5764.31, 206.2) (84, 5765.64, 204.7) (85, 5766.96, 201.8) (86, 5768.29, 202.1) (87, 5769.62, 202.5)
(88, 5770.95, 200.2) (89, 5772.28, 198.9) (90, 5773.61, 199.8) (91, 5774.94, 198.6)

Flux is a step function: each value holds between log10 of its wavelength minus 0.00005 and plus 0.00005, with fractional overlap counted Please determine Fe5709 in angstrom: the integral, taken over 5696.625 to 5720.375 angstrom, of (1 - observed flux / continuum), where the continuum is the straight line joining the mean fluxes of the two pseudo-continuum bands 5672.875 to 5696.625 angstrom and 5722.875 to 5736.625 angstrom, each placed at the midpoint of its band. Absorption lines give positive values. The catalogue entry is 0.72 angstrom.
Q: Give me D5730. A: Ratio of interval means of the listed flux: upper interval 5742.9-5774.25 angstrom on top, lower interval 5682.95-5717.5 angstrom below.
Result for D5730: 0.9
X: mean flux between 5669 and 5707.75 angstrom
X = 218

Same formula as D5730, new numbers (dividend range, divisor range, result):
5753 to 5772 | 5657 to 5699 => 0.93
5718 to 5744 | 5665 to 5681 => 0.92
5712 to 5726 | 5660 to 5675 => 0.87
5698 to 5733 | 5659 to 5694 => 0.93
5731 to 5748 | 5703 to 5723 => 1.03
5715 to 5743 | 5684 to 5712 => 0.91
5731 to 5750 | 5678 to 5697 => 0.94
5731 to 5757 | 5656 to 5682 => 0.94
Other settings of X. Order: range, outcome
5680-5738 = 209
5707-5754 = 203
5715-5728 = 189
